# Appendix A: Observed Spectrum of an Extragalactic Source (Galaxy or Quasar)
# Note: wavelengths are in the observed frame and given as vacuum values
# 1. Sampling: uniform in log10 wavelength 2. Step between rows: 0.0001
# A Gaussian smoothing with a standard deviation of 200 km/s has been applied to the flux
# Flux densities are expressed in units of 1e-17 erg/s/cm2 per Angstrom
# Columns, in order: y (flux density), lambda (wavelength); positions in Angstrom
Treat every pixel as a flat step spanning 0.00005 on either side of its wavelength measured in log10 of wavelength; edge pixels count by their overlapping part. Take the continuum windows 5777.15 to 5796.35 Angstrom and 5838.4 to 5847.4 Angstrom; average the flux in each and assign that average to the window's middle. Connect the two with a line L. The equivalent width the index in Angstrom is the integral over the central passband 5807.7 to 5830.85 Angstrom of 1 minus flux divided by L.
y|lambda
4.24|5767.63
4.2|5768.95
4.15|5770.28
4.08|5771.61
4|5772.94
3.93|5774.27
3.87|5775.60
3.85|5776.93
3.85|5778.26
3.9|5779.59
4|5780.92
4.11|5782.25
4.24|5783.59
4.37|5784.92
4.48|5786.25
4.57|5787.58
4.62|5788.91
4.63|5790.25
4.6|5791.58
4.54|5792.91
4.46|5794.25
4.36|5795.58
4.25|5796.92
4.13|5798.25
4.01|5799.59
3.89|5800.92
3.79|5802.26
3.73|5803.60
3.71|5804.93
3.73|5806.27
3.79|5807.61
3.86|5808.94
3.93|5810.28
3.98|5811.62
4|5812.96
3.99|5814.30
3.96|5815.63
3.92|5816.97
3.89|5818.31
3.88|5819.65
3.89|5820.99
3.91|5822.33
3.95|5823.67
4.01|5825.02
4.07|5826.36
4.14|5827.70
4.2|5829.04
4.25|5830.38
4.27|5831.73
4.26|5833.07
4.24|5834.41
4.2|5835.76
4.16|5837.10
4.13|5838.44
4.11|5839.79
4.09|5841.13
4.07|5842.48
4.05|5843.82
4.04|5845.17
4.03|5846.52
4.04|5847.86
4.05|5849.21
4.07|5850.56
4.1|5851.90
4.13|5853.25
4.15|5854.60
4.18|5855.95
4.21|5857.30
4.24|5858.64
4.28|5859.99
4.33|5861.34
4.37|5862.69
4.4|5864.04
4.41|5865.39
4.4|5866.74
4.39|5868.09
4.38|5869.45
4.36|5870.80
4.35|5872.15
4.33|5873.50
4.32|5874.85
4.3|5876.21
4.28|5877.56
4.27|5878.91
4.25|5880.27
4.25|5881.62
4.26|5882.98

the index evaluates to 1.1 Angstrom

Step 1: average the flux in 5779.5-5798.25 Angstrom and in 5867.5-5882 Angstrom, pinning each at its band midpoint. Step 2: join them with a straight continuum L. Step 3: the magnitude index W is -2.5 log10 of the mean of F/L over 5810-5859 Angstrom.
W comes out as 0.069 mag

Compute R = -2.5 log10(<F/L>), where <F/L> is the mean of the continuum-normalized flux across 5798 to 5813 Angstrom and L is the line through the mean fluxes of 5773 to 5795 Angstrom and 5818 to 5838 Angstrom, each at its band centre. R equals 0.08 mag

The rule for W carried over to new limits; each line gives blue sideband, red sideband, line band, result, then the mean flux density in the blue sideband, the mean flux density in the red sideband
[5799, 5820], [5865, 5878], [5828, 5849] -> -0.01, 3.88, 4.35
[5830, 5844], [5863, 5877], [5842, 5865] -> 0.03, 4.17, 4.36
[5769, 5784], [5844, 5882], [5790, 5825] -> 0.02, 4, 4.24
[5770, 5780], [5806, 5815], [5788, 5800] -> -0.13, 3.95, 3.91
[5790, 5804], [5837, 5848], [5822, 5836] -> -0.01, 4.21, 4.08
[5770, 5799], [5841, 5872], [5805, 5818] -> 0.09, 4.23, 4.21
